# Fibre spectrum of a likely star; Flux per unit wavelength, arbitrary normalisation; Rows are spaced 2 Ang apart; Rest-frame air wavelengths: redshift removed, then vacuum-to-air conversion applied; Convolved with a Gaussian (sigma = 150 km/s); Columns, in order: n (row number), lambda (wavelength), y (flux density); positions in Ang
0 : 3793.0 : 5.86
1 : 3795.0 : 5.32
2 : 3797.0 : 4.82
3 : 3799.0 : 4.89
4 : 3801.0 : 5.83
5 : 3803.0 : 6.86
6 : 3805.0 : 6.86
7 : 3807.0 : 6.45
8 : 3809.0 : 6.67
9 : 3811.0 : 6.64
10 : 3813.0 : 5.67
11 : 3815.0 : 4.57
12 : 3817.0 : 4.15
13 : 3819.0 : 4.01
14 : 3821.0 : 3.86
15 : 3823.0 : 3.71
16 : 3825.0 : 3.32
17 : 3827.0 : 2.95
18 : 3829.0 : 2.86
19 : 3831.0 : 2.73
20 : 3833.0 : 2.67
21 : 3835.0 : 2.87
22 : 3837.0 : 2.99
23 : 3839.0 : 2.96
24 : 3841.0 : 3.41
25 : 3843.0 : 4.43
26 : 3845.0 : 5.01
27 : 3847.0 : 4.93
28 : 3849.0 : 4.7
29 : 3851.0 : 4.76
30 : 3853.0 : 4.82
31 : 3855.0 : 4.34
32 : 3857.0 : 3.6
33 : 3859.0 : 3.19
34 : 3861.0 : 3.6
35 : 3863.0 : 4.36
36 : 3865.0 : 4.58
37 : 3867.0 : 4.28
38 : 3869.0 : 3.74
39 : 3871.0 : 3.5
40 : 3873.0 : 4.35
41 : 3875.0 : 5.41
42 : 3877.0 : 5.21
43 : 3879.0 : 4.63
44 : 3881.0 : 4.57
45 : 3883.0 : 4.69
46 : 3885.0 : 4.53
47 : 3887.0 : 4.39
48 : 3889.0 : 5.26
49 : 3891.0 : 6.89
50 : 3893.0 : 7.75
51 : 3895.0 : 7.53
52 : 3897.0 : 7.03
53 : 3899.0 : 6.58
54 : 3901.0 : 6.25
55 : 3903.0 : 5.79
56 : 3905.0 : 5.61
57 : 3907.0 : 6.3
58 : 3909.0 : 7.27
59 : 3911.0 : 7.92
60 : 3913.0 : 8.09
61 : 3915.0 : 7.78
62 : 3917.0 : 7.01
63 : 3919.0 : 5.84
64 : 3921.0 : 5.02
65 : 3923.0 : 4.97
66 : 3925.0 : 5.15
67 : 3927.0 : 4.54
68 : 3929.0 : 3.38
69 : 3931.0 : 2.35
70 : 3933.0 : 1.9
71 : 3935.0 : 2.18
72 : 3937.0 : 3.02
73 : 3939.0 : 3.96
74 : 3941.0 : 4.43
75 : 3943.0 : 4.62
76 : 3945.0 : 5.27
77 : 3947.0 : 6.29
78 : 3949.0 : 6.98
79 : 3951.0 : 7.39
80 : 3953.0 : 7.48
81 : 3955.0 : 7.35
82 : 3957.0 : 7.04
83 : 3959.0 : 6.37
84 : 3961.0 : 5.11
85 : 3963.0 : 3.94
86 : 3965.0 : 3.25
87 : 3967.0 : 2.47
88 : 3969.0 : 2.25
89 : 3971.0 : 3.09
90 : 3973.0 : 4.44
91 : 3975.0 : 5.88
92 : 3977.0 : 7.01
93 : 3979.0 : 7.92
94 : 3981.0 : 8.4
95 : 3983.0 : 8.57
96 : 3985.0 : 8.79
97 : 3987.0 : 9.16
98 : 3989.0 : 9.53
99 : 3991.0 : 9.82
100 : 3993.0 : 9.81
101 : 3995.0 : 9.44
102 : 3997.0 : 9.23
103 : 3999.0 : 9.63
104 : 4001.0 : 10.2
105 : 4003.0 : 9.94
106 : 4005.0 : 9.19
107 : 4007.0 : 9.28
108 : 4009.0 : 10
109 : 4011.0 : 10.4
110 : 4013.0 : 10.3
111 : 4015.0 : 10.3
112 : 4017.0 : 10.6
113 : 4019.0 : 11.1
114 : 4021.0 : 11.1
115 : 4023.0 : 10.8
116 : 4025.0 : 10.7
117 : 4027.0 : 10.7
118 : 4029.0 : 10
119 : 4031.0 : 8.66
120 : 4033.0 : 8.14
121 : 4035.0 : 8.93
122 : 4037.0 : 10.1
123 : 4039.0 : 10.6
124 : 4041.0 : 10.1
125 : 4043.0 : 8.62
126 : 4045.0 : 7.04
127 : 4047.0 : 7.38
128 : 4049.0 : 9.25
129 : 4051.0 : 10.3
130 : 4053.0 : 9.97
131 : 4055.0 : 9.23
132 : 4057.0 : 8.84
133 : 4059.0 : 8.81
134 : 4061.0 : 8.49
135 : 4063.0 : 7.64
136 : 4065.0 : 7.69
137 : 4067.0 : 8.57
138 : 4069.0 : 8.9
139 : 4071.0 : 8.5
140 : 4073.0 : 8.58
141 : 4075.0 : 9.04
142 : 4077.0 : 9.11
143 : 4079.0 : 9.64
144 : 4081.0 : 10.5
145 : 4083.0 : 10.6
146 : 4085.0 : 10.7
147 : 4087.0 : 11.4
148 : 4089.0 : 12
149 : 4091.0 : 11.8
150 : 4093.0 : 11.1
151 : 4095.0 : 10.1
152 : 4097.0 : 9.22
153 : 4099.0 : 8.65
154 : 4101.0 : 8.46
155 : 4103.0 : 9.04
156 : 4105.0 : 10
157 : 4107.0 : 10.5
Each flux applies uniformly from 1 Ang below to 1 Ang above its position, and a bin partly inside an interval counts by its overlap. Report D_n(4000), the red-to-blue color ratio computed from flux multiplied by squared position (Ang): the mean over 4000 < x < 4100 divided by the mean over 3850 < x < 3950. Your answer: 2.0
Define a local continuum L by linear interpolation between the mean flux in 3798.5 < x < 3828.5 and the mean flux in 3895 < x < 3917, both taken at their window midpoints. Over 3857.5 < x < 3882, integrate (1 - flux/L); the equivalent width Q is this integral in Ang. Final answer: 7.59 Ang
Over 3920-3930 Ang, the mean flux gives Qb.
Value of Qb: 4.61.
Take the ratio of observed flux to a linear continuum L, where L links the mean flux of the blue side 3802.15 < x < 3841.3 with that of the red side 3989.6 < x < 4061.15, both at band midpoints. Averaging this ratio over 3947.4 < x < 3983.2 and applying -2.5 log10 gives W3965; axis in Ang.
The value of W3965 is 0.36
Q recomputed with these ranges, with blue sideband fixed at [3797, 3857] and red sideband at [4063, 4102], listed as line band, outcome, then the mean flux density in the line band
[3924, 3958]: 9.6 Ang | 4.9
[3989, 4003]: -3.2 Ang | 9.69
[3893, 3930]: -0.7 Ang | 6.27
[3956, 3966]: 2.8 Ang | 5.14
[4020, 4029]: -2.4 Ang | 10.7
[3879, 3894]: 0.8 Ang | 5.39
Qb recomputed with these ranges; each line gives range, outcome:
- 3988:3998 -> 9.57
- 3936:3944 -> 4.01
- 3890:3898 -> 7.3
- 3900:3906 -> 5.88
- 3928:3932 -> 2.87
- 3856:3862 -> 3.46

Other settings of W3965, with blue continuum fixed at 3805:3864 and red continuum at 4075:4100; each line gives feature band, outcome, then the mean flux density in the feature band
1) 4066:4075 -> 0.15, 8.68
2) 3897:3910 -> -0.09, 6.36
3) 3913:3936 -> 0.32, 4.71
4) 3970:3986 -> 0.14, 6.76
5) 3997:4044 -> -0.15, 9.96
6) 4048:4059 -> 0.01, 9.45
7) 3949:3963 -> 0.08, 6.6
